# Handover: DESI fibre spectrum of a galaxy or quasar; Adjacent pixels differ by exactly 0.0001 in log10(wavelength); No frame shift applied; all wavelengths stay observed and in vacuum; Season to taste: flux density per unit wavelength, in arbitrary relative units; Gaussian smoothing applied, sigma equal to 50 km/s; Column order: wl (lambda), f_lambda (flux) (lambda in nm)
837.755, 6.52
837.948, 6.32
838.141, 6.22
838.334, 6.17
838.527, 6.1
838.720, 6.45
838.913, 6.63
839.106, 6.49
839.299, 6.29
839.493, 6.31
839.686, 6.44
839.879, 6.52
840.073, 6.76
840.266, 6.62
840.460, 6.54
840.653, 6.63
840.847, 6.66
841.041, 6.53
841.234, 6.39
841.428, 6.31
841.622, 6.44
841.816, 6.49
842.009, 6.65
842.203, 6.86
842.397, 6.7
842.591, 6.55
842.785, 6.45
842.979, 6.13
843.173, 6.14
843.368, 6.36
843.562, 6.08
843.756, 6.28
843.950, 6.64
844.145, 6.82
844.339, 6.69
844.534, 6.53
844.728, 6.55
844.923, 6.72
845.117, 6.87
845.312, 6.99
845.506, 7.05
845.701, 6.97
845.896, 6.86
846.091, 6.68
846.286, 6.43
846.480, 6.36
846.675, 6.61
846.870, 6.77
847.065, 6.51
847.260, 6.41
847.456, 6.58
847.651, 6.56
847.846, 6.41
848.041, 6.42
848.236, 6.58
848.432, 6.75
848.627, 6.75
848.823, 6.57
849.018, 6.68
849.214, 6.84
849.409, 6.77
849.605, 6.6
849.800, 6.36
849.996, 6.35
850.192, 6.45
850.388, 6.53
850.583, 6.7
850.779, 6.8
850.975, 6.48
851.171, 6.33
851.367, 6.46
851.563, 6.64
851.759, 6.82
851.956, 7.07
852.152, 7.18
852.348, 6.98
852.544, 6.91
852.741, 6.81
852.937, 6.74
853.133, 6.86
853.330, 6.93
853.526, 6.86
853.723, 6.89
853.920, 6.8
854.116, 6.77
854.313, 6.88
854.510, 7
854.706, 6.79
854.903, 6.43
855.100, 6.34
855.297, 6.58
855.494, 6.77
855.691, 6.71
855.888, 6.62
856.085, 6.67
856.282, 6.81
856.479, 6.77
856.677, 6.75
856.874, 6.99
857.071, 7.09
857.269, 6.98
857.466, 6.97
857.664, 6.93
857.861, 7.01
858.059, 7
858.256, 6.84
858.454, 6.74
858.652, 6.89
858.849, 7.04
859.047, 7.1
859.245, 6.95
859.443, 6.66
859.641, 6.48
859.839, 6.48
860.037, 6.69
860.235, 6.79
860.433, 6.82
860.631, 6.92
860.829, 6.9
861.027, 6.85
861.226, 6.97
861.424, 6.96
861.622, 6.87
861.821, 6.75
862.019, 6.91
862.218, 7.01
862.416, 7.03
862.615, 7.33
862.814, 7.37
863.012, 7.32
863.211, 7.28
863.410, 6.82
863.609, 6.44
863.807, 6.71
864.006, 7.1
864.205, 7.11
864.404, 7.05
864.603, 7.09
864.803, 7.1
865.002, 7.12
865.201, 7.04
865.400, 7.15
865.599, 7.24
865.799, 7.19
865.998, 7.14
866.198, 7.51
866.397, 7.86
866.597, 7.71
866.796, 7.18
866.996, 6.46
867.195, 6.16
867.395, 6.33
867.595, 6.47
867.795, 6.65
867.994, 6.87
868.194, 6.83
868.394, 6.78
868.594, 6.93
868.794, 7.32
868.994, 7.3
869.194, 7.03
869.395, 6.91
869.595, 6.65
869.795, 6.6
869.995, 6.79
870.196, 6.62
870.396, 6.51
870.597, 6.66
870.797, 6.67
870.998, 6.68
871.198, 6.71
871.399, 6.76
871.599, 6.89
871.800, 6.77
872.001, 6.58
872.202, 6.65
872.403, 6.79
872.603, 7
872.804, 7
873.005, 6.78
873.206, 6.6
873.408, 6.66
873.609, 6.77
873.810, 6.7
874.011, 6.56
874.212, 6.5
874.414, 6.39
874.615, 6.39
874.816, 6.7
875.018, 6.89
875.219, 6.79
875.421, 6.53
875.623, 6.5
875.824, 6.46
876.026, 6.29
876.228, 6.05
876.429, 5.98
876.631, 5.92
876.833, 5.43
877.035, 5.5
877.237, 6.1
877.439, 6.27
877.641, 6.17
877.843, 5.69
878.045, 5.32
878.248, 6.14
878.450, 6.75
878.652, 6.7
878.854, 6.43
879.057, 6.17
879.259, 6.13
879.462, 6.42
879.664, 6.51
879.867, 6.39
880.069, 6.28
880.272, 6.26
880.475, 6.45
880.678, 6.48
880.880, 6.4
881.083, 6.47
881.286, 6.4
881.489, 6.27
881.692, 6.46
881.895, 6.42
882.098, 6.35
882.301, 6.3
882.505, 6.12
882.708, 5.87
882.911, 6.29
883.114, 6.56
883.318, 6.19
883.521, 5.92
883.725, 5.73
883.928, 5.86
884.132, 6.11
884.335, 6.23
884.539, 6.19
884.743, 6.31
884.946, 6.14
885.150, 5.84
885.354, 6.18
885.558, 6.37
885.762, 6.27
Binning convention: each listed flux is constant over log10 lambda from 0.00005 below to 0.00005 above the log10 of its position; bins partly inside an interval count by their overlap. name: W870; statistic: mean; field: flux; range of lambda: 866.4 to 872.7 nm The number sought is 6.8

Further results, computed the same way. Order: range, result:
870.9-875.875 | 6.68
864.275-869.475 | 7.02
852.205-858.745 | 6.82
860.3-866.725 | 7.08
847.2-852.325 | 6.63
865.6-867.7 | 7.01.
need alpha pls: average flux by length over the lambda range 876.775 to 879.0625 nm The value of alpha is 6.06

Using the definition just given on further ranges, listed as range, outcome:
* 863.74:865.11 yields 7.04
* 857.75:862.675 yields 6.88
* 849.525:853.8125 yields 6.72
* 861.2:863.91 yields 6.99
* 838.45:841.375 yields 6.49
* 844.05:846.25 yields 6.78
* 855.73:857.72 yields 6.85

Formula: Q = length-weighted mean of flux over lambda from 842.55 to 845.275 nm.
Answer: 6.5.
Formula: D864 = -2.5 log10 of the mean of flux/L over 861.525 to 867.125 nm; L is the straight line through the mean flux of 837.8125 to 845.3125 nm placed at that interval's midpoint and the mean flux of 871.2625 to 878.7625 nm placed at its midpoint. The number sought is -0.10 mag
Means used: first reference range 6.49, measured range 7.1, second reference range 6.43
